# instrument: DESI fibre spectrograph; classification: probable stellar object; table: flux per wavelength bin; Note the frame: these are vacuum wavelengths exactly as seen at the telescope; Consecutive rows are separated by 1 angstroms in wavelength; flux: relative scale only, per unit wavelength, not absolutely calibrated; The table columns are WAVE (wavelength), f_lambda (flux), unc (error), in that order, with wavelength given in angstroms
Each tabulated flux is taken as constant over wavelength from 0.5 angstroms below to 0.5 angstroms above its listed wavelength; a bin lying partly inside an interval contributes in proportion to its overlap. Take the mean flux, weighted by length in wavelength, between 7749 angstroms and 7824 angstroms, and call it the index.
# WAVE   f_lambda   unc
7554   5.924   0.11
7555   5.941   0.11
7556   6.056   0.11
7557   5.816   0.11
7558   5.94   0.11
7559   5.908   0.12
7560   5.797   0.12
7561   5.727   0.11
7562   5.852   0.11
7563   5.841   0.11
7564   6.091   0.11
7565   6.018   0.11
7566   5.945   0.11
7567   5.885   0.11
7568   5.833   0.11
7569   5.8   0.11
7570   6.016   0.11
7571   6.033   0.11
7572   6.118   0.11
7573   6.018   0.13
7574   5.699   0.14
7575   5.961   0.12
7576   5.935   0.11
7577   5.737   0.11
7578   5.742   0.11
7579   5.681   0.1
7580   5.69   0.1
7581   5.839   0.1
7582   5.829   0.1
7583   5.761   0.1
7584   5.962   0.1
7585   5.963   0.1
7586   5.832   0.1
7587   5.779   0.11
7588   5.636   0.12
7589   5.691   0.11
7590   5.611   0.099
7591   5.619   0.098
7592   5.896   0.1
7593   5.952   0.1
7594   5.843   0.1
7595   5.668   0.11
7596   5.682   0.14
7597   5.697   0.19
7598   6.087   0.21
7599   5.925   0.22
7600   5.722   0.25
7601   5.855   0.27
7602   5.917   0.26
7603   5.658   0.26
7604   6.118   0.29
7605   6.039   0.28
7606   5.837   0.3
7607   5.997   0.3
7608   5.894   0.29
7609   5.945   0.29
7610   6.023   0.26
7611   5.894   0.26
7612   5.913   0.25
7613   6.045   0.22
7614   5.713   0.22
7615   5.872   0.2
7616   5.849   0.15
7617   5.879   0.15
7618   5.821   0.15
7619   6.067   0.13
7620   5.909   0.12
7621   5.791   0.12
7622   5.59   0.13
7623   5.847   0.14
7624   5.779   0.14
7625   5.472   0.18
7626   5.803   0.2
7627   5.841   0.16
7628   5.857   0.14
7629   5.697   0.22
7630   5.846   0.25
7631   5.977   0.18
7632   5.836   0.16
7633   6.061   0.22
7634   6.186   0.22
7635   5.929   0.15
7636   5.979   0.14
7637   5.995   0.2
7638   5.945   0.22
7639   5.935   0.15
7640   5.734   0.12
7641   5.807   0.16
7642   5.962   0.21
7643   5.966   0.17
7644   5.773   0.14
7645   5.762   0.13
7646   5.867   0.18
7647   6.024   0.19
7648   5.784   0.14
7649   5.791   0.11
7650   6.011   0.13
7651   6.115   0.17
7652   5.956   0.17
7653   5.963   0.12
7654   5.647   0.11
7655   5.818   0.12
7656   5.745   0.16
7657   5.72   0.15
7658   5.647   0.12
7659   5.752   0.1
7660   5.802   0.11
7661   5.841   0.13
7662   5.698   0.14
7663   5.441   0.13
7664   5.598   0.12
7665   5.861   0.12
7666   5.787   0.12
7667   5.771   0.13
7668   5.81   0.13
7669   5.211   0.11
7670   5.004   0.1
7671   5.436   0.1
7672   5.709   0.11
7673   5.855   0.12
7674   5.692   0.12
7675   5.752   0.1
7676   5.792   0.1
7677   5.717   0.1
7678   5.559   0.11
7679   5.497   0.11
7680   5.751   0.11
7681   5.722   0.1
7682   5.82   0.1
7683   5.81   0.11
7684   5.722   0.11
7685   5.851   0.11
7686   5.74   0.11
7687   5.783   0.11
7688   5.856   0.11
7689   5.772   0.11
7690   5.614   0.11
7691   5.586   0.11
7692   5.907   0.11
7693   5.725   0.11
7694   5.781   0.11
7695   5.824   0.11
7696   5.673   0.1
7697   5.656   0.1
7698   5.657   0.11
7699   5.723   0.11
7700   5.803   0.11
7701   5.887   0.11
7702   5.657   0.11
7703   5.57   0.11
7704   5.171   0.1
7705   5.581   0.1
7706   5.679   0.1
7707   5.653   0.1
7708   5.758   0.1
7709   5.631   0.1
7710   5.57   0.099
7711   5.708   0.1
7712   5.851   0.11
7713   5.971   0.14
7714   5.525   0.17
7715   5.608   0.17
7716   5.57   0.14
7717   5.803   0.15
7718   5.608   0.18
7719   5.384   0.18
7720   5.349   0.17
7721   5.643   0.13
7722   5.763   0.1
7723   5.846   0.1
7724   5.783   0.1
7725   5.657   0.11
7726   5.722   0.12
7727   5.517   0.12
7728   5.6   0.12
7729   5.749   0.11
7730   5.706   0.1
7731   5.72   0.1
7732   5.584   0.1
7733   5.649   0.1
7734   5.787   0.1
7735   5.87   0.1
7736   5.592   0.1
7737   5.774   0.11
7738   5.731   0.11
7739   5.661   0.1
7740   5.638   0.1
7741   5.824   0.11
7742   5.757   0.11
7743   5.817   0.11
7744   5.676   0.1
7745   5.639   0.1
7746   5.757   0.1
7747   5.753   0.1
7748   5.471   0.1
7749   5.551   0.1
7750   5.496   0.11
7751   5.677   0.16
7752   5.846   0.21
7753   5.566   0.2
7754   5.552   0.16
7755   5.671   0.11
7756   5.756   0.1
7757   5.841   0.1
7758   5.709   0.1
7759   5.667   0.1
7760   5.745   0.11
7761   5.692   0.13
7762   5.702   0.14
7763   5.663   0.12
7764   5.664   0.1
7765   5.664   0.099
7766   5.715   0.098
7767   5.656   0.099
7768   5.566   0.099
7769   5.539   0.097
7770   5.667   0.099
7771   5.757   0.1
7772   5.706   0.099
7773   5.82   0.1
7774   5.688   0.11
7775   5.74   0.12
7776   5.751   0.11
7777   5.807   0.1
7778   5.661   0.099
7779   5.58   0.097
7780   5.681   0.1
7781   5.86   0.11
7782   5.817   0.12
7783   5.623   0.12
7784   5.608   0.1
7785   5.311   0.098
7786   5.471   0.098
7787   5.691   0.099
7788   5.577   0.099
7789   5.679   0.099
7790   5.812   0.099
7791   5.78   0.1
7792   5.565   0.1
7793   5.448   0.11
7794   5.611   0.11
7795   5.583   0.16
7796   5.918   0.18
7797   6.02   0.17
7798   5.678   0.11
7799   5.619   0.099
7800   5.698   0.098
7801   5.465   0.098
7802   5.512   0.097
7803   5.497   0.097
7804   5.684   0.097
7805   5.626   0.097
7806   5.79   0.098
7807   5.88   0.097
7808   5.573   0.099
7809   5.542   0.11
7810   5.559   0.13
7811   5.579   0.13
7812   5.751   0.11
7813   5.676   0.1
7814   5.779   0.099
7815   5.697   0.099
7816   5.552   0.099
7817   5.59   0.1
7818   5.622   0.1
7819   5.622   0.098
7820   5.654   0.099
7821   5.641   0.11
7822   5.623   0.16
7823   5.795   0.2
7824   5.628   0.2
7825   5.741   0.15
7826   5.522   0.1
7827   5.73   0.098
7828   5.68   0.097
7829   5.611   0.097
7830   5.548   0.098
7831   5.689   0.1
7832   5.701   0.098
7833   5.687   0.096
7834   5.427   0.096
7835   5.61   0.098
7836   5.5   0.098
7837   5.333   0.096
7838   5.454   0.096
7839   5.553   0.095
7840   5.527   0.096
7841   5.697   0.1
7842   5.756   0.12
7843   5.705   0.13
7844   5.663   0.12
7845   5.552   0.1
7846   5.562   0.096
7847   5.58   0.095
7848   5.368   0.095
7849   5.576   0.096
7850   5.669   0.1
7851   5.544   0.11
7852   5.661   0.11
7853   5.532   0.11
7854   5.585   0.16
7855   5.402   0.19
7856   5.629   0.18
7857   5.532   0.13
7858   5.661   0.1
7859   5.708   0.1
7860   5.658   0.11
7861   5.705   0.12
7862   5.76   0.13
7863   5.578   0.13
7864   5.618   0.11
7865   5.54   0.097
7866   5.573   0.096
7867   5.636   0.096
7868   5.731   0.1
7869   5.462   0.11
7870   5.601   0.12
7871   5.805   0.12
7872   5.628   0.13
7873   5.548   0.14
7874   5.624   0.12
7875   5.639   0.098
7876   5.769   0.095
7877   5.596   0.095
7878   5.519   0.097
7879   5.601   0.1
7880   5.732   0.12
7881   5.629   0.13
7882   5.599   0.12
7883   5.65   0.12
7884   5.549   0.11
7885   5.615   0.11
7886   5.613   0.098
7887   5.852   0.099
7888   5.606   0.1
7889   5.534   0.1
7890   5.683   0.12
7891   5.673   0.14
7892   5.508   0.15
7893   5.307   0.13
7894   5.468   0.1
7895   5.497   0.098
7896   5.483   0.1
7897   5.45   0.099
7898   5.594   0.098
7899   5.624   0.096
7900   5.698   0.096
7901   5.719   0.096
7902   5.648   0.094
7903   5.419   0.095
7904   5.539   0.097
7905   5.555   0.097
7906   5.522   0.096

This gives 5.67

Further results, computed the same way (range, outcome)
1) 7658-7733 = 5.68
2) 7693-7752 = 5.68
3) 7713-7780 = 5.68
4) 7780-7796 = 5.64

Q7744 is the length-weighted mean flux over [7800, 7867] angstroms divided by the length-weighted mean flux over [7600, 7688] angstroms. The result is 0.97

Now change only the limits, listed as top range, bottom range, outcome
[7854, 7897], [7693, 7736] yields 0.99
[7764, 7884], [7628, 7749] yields 0.98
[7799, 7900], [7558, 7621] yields 0.96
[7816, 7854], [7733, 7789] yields 0.99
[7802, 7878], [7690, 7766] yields 0.99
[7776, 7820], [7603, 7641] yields 0.96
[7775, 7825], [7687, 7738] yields 1.00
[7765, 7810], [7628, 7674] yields 0.98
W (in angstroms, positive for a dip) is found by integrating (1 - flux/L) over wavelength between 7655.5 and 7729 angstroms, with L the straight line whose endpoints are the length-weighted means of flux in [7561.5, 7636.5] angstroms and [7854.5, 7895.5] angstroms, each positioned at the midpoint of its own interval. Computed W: 1.2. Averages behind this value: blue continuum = 5.86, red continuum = 5.61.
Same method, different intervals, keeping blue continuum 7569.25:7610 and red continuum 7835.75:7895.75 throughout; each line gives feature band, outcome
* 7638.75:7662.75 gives -0.2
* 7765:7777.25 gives 0.0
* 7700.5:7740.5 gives 0.5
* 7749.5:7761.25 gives 0.0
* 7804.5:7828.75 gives -0.1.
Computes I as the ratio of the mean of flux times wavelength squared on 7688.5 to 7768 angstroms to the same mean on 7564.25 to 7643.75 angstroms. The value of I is 1.0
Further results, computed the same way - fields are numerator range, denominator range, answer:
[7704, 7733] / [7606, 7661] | 0.99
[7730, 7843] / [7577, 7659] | 1.01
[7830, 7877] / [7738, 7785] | 1.01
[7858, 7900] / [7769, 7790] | 1.01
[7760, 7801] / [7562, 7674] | 1.02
